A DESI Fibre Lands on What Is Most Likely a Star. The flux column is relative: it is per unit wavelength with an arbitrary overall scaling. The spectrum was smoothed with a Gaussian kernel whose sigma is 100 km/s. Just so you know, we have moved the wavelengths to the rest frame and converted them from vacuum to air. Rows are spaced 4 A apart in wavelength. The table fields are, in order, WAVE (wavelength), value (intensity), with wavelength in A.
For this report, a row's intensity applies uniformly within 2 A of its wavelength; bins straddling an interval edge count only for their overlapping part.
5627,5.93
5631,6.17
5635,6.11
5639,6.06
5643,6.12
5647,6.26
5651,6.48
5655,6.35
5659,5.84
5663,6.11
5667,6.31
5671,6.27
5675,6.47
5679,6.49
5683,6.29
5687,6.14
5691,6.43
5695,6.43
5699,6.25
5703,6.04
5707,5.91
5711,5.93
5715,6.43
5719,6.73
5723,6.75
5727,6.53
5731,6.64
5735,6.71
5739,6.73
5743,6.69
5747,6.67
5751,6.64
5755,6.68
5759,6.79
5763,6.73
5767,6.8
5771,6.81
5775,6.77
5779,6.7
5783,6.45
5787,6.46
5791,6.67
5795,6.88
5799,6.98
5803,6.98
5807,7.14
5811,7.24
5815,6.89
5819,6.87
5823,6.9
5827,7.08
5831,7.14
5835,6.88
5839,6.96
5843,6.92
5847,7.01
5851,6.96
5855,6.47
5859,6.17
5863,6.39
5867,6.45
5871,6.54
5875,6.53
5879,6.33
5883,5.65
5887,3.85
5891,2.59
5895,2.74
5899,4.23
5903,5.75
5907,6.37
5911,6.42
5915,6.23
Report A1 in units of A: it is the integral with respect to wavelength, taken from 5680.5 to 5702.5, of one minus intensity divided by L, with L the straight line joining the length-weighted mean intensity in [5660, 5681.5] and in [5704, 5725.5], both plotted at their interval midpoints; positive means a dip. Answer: 0.1 A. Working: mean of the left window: 6.31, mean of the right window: 6.34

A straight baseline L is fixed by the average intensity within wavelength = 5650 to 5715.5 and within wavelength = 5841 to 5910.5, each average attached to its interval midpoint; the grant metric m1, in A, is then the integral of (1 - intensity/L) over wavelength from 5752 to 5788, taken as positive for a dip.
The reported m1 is -4.1 A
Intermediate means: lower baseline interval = 6.24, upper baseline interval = 5.72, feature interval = 6.69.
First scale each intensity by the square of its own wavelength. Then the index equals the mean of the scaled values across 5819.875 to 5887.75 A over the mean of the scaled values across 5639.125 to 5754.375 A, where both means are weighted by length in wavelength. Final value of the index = 1.1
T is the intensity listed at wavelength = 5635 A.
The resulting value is 6.11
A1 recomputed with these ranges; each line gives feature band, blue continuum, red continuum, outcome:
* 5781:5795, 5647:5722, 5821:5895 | -0.82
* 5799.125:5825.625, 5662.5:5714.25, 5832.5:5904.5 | -4.71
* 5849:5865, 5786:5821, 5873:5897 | -3.23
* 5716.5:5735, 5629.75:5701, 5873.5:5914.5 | -2.24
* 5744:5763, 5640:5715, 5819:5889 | -1.06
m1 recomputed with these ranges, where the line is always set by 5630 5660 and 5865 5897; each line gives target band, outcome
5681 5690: -0.4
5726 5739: -2.0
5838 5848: -3.2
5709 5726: -1.8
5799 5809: -2.9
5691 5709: -0.8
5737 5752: -2.5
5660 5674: -0.3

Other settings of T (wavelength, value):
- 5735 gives 6.71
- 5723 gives 6.75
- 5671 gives 6.27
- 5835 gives 6.88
